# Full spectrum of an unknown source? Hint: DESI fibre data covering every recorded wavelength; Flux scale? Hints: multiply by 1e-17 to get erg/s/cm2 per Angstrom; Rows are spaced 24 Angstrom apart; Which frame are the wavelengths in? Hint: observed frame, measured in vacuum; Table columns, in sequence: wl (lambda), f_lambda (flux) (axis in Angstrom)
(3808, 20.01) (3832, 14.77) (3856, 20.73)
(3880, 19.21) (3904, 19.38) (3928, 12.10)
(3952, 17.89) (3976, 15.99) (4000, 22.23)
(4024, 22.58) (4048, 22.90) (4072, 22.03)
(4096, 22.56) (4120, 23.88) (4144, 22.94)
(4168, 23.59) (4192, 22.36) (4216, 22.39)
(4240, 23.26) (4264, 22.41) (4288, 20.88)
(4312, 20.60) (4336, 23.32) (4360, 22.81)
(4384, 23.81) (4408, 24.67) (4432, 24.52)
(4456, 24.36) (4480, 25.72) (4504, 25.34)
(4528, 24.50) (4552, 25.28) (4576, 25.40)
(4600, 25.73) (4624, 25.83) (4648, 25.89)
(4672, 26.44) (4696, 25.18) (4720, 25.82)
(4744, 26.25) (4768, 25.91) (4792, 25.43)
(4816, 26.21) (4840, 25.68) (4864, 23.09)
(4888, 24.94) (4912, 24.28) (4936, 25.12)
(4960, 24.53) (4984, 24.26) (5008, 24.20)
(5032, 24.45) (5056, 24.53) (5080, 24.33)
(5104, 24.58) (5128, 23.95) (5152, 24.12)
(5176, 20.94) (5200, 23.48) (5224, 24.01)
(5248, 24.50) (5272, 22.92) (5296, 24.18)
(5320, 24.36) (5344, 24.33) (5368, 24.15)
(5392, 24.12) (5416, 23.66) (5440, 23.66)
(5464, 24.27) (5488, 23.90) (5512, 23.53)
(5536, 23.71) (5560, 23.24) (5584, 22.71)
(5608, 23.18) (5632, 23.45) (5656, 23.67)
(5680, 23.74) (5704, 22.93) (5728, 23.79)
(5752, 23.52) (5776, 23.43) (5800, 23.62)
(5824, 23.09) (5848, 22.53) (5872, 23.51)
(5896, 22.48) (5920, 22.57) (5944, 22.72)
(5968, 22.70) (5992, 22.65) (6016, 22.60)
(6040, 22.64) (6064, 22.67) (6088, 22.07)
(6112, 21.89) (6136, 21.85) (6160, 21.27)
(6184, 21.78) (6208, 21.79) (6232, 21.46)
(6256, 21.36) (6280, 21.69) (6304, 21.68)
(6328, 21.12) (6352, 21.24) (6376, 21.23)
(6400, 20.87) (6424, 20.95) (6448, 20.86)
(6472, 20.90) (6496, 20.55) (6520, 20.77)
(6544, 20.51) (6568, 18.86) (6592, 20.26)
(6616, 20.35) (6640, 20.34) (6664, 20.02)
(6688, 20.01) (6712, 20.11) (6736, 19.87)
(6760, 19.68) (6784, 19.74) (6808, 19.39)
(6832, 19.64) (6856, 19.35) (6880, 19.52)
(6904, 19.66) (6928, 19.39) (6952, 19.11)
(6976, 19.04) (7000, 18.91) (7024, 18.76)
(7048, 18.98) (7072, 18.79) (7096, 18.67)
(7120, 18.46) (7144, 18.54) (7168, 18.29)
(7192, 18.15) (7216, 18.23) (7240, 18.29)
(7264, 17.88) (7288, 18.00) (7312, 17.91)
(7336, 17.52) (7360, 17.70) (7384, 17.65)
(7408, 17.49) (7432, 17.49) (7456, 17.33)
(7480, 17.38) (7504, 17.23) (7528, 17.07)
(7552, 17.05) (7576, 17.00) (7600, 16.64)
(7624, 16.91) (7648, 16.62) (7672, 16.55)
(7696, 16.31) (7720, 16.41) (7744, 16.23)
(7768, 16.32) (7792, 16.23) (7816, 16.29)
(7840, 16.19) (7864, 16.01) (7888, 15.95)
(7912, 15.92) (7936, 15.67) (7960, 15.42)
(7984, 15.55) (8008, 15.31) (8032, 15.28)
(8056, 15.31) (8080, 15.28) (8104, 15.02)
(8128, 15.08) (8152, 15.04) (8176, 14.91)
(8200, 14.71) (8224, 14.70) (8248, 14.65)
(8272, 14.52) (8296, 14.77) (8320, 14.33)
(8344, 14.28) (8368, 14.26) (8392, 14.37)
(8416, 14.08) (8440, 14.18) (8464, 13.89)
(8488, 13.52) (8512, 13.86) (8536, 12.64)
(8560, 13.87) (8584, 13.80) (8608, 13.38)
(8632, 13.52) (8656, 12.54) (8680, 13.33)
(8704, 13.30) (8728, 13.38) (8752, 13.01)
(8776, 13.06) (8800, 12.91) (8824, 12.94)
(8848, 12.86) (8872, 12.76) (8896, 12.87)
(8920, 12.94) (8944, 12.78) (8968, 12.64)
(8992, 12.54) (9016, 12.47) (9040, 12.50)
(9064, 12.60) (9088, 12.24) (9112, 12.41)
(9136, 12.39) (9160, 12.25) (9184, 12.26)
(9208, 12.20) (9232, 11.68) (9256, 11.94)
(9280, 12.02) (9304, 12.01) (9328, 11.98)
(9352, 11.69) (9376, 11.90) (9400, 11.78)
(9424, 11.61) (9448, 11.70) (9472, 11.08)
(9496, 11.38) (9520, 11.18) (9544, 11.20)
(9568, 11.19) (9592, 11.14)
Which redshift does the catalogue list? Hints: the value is 0.000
